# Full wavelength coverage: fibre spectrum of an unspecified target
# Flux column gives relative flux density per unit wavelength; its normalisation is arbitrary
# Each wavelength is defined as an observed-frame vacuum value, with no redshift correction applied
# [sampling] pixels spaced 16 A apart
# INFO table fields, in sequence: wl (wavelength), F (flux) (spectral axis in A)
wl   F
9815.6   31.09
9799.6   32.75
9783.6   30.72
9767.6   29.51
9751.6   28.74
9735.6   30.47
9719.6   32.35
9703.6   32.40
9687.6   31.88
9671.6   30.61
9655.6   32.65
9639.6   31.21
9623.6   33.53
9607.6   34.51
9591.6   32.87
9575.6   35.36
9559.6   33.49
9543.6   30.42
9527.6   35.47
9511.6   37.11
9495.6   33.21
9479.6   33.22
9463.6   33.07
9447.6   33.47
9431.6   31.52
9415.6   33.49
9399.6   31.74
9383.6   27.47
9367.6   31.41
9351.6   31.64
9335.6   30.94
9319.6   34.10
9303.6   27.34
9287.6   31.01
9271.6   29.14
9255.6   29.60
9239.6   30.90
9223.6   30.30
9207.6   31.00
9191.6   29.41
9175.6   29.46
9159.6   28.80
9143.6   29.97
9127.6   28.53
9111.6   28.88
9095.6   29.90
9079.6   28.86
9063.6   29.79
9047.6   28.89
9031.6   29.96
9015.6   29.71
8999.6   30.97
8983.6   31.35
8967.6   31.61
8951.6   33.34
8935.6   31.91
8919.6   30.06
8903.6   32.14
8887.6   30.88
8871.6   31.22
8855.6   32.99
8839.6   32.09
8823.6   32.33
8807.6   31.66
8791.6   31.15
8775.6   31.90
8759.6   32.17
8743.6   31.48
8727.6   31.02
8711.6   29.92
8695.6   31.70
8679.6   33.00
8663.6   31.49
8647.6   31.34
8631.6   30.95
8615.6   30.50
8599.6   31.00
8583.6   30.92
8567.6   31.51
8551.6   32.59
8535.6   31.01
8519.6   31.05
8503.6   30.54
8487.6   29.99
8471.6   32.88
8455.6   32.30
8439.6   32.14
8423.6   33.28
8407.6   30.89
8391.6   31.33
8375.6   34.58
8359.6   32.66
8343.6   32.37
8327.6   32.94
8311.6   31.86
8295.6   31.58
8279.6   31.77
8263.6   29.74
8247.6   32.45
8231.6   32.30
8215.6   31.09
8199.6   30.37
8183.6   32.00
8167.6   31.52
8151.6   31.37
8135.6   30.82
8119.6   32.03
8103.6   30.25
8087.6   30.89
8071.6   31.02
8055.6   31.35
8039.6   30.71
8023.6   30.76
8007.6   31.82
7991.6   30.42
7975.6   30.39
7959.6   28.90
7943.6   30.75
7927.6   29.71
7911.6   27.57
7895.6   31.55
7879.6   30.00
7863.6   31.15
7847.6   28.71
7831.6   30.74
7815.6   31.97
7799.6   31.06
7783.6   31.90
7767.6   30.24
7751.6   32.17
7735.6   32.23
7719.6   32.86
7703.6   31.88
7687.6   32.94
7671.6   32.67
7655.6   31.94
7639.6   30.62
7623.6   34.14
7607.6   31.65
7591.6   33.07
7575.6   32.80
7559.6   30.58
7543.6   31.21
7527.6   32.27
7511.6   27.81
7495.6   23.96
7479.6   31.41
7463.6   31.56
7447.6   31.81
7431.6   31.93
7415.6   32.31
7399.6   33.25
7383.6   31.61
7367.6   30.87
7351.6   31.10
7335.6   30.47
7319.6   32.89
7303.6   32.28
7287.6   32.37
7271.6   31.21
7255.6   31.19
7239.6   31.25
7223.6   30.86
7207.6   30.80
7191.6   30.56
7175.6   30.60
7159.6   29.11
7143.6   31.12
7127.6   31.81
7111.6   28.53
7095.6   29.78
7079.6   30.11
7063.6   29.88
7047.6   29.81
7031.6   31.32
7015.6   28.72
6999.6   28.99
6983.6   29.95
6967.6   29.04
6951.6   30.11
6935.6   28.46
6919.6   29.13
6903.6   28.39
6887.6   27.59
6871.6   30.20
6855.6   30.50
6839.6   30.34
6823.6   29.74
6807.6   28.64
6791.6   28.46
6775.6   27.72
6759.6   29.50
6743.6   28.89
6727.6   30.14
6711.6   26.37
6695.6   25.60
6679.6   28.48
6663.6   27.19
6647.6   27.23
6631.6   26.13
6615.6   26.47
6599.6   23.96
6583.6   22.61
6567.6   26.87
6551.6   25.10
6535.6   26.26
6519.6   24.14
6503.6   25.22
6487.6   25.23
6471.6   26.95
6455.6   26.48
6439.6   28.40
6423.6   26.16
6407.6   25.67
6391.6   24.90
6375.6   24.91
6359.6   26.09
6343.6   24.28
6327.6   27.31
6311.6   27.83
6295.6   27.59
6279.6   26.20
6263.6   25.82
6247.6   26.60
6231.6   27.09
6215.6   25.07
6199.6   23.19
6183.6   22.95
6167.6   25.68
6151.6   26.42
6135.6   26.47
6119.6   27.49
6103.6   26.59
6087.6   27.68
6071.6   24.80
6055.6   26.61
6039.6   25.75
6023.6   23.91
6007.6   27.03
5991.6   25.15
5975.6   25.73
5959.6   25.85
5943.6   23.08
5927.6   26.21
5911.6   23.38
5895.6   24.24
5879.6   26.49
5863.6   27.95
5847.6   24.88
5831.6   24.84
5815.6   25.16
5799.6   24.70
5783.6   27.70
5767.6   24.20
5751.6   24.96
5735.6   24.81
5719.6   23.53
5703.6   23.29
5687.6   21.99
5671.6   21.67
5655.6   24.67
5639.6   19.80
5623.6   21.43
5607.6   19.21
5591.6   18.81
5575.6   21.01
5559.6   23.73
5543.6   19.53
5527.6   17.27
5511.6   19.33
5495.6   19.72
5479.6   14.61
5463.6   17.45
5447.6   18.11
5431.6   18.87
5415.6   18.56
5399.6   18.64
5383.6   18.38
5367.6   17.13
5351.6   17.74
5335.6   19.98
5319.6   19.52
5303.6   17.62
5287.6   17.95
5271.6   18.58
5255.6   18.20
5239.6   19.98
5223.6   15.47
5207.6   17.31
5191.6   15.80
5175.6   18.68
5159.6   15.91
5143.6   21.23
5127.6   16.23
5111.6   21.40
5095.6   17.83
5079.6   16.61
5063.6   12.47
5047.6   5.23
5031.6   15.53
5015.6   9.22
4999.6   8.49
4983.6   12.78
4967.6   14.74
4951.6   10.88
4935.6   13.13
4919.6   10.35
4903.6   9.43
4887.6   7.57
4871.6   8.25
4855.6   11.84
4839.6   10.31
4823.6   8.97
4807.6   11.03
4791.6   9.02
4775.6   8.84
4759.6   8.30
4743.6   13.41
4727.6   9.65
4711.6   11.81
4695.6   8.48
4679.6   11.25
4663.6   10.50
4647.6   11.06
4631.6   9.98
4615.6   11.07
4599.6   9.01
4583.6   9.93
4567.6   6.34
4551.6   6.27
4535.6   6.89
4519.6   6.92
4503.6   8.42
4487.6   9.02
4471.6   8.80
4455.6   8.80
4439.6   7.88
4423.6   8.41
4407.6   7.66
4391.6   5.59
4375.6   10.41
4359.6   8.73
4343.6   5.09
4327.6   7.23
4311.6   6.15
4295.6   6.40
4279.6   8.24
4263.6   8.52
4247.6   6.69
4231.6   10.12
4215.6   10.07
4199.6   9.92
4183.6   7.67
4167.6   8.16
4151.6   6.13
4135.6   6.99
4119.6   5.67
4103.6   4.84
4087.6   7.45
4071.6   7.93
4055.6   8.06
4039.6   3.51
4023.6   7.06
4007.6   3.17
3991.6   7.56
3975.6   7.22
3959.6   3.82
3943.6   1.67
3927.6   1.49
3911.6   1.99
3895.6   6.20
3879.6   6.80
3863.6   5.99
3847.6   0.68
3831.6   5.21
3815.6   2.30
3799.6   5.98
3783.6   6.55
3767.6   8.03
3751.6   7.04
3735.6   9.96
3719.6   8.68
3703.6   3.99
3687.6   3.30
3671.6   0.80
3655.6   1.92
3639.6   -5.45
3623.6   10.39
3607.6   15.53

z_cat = 0.27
